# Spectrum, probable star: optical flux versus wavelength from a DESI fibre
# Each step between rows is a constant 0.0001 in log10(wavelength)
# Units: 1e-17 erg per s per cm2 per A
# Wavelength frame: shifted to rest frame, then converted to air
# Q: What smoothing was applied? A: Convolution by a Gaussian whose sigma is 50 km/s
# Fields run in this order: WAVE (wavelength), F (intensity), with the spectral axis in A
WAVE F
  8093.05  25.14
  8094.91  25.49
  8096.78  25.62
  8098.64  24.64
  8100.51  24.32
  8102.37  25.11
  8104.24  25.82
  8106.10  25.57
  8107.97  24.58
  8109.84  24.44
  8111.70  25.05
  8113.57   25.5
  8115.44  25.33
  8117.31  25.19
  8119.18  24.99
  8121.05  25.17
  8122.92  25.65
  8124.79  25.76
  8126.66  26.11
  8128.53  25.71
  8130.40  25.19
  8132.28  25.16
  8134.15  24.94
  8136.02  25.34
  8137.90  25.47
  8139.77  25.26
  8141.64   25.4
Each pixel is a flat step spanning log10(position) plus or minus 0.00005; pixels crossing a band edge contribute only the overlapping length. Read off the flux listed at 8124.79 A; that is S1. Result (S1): 25.76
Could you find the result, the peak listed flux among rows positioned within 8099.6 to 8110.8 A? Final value 25.82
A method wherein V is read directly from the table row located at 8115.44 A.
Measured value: 25.33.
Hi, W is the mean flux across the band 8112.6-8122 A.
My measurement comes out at 25.2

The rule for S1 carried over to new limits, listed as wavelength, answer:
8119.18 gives 24.99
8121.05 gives 25.17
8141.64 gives 25.4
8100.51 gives 24.32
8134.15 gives 24.94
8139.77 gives 25.26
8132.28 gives 25.16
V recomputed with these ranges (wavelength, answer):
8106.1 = 25.57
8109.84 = 24.44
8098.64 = 24.64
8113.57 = 25.5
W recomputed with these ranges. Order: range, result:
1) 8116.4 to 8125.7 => 25.4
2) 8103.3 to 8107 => 25.7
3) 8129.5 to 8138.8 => 25.2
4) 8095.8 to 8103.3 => 24.9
